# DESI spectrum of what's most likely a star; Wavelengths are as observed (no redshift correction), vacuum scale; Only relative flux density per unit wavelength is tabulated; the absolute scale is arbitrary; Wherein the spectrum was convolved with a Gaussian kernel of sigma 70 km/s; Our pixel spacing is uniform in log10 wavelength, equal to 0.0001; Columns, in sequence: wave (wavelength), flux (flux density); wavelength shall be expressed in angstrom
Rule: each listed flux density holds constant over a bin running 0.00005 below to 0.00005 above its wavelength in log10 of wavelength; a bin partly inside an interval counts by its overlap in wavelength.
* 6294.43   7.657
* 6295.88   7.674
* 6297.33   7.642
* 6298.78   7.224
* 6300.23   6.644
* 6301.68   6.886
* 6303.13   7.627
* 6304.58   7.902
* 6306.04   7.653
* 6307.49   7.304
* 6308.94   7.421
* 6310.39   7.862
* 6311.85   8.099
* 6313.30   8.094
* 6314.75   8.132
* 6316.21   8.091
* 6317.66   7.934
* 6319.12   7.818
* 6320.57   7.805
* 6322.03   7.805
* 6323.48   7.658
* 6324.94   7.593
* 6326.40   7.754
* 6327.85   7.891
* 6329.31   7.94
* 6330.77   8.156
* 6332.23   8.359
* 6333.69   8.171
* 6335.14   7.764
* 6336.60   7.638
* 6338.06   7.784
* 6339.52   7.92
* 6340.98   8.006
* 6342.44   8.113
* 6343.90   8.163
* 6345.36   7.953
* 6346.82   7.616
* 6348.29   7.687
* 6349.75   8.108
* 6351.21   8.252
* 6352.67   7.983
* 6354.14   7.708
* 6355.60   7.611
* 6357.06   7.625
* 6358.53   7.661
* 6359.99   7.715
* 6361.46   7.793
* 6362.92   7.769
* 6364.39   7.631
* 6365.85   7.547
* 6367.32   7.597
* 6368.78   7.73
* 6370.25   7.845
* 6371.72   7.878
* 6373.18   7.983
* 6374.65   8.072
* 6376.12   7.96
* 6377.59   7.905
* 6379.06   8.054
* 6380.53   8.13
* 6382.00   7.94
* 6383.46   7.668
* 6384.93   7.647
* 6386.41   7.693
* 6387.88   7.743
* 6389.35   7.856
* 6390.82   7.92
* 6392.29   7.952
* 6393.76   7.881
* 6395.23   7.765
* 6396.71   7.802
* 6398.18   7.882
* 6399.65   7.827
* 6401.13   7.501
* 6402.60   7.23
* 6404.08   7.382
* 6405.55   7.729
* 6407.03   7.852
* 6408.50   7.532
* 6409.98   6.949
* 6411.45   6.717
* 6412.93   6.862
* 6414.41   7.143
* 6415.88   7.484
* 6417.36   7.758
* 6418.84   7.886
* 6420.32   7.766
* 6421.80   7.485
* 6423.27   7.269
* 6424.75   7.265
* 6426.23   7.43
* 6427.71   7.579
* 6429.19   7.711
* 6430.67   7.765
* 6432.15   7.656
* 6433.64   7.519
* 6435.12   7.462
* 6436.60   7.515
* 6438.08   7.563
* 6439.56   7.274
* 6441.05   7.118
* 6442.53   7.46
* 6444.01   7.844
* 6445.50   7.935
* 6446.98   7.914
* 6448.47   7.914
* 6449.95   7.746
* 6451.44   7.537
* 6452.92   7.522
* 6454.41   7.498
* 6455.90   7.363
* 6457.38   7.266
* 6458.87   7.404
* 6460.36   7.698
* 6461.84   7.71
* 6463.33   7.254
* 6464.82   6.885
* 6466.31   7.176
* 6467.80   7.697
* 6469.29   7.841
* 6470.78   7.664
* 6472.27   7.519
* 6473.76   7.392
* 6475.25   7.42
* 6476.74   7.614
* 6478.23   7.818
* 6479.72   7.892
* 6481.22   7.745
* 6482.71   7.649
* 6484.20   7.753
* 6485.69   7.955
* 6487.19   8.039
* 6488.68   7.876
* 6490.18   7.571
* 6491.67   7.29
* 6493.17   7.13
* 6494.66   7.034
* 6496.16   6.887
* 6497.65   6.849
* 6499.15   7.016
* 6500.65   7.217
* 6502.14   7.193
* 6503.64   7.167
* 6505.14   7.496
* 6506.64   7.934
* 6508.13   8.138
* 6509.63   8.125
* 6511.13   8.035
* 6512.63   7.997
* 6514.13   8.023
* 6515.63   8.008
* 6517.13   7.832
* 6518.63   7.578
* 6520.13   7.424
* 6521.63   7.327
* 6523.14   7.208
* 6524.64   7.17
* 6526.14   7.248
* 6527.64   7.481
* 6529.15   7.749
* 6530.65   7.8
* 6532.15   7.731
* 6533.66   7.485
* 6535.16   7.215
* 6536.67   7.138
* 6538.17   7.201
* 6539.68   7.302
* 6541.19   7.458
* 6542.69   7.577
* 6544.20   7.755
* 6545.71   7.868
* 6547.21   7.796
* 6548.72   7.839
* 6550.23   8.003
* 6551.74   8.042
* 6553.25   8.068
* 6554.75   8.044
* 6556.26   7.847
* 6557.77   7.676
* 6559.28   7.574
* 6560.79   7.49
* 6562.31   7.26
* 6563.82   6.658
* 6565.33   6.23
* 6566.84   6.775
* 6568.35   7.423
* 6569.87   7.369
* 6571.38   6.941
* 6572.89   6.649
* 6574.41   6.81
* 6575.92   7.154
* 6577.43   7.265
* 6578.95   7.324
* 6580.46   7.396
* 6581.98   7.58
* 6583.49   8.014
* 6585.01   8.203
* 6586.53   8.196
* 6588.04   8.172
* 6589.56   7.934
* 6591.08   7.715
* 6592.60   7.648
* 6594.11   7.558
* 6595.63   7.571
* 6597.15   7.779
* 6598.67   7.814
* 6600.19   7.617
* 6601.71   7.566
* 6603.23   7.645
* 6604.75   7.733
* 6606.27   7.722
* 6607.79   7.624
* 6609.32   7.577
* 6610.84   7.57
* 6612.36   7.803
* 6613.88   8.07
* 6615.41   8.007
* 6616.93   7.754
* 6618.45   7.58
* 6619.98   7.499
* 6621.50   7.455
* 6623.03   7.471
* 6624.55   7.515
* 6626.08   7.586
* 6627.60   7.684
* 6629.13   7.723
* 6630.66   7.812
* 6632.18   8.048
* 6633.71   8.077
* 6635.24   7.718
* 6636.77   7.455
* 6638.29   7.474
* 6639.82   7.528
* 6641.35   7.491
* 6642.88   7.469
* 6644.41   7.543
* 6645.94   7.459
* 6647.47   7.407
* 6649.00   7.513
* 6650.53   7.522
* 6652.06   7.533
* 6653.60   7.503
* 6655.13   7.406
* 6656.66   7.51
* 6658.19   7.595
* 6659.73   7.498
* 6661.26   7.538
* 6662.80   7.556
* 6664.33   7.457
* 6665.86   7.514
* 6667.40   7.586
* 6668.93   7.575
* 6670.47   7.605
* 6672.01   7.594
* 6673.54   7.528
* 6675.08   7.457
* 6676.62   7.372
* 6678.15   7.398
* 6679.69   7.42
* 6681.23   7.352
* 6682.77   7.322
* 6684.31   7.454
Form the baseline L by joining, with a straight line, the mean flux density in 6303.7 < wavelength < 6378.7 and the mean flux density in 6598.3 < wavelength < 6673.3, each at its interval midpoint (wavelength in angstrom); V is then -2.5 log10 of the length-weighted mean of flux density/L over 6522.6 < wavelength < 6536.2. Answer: 0.04 mag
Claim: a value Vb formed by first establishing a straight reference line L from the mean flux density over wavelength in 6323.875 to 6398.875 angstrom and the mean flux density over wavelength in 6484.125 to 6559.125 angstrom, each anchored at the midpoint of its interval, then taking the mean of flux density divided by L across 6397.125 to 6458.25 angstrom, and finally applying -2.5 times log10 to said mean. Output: 0.03 mag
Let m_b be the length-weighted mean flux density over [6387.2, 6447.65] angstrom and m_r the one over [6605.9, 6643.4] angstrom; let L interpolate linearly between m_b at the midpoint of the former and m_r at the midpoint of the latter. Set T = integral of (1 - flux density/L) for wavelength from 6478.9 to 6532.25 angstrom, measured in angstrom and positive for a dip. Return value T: 0.3 angstrom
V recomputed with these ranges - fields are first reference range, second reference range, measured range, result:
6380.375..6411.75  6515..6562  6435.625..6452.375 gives 0.00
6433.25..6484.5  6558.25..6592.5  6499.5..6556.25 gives -0.03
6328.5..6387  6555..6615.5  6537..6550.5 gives 0.00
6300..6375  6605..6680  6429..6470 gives 0.03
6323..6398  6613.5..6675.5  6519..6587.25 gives 0.03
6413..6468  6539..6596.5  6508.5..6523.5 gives -0.04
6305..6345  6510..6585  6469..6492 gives -0.01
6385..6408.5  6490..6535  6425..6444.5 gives 0.02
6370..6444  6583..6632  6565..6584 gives 0.08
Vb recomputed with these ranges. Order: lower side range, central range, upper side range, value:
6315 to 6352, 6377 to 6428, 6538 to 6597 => 0.03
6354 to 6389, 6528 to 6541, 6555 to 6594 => 0.01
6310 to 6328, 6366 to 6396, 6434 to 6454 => -0.02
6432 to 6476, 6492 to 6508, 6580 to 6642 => 0.05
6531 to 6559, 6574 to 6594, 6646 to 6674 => -0.01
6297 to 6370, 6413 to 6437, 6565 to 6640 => 0.03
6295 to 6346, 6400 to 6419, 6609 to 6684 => 0.05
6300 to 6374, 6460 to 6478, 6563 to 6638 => 0.03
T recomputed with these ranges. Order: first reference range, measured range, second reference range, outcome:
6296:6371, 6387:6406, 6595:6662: 0.0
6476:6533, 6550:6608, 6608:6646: 0.7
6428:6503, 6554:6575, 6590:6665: 1.1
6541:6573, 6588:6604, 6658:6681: -0.5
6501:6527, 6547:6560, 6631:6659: -0.4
